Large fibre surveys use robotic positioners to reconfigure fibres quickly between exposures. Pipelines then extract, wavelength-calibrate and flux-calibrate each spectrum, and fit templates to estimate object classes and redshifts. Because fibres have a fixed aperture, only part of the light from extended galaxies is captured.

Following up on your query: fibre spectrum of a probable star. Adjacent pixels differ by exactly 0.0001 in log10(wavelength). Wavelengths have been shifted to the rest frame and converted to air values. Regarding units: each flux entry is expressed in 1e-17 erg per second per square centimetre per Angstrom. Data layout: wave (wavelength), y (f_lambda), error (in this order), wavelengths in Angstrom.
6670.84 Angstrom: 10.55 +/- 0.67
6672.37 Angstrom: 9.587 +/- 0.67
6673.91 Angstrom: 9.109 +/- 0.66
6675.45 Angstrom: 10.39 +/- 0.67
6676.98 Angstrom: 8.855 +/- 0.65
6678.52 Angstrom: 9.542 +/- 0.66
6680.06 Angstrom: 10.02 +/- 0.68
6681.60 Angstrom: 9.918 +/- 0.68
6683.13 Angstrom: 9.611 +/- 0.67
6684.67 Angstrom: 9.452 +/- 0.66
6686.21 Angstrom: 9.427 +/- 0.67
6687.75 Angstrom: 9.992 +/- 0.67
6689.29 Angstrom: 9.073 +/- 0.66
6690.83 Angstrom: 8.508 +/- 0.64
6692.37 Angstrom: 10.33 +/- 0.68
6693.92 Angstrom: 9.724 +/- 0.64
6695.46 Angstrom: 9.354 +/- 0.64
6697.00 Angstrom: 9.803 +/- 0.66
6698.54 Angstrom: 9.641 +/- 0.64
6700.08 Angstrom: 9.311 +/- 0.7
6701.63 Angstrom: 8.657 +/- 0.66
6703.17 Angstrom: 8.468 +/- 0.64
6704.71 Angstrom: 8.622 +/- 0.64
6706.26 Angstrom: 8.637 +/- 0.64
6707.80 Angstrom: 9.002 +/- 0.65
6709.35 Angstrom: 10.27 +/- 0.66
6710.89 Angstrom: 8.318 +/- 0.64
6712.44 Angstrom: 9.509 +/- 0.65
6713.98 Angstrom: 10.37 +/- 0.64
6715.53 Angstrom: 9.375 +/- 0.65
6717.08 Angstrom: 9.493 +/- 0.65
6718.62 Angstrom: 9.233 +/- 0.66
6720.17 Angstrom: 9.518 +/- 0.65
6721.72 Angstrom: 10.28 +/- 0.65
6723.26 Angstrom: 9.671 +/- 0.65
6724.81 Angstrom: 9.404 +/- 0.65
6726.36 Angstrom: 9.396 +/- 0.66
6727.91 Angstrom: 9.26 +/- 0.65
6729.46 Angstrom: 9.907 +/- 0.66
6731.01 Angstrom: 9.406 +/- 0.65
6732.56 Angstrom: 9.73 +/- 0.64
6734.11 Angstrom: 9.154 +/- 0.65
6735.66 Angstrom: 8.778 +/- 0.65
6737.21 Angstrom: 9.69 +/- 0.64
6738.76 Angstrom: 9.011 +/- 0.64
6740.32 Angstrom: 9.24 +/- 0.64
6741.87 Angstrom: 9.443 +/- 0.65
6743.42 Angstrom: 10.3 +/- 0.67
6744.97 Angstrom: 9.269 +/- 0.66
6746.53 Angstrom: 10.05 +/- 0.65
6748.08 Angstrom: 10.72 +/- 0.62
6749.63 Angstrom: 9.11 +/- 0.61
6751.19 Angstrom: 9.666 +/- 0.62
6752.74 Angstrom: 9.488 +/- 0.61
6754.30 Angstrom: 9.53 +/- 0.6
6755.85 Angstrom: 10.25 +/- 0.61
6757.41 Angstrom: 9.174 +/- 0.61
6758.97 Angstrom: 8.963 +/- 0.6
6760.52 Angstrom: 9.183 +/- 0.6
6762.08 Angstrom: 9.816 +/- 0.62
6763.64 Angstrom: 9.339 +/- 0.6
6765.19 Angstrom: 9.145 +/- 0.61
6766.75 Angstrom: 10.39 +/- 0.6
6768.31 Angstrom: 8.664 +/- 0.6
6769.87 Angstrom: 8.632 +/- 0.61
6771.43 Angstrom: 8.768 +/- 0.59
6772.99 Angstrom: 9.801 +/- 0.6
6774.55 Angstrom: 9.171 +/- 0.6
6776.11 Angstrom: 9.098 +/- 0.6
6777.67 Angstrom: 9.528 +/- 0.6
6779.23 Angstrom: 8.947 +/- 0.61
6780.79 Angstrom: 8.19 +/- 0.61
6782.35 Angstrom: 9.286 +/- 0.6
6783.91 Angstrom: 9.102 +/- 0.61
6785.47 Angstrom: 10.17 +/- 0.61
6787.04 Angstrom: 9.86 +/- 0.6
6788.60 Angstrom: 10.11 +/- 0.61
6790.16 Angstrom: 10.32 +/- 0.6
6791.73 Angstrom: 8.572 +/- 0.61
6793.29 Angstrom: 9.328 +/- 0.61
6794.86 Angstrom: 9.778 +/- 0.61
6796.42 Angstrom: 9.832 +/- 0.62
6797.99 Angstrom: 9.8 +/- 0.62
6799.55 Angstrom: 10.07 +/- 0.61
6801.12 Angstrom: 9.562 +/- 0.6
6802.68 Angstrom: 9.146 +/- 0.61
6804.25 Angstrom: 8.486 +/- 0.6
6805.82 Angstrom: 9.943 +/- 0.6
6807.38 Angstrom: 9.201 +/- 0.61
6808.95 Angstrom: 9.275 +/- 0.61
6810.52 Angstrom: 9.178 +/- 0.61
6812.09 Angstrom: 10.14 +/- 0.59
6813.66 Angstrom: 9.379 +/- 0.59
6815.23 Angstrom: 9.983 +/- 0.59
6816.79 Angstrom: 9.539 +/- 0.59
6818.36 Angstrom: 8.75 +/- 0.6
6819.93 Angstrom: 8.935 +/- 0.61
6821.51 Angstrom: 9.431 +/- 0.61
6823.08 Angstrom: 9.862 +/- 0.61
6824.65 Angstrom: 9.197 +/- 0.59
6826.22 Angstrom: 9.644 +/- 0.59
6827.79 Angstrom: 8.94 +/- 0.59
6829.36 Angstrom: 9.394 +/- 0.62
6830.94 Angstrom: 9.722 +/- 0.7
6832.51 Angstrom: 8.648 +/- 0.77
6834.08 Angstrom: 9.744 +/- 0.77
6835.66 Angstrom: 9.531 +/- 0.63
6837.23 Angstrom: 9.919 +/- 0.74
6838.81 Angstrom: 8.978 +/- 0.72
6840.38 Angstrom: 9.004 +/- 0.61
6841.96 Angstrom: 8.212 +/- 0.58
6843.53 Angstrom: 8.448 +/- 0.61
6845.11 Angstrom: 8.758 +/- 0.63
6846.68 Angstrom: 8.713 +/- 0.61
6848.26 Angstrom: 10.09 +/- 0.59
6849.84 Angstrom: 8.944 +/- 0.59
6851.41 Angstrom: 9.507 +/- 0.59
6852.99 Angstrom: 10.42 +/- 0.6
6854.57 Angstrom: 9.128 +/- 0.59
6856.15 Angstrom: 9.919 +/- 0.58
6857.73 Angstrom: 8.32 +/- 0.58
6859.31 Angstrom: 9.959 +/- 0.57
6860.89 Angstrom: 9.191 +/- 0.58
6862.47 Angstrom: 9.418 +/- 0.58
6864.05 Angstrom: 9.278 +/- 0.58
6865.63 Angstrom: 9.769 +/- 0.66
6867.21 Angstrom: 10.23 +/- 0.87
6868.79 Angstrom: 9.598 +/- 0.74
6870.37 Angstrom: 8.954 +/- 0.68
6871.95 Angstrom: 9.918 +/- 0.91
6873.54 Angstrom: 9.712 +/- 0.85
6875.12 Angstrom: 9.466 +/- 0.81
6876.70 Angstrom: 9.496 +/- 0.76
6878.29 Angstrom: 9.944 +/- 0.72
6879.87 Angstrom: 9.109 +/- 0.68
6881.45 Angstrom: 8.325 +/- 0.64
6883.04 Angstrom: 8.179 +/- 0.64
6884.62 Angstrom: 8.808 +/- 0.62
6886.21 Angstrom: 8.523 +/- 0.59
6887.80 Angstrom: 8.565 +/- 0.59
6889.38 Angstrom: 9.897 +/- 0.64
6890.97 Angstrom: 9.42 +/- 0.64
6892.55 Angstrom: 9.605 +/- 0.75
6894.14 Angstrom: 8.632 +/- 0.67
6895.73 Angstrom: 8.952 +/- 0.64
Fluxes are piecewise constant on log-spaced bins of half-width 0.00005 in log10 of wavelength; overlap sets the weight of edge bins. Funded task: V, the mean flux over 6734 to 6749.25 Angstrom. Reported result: 9.57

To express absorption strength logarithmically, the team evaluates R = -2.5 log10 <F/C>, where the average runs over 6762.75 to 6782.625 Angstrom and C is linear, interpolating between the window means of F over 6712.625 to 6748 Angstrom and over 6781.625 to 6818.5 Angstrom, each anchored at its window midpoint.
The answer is 0.05 mag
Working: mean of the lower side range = 9.57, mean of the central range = 9.15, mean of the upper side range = 9.55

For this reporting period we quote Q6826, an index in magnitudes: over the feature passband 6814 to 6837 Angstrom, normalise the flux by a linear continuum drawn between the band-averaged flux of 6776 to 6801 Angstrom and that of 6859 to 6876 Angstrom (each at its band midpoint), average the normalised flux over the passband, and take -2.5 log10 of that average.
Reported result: 0.02 mag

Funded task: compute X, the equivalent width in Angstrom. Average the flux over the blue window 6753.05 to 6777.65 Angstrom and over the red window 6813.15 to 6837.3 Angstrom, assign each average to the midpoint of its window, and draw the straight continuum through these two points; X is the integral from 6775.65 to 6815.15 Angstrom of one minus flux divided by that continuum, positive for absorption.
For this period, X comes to -0.4 Angstrom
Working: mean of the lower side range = 9.34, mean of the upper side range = 9.4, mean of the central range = 9.46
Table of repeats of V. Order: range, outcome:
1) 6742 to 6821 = 9.46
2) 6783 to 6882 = 9.42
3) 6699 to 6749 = 9.42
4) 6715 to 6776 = 9.47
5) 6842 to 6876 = 9.39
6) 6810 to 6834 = 9.4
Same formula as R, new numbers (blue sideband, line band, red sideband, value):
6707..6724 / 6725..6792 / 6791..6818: 0.01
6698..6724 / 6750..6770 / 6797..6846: -0.01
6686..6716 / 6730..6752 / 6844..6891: -0.03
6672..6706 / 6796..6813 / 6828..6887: -0.02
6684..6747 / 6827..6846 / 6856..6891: 0.02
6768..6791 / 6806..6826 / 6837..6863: -0.02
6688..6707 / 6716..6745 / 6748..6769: -0.02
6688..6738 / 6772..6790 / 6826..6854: -0.01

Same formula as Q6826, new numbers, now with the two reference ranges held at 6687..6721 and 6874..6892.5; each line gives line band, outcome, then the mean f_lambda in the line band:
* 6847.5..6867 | -0.04 mag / 9.52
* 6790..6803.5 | -0.04 mag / 9.56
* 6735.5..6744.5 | -0.02 mag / 9.45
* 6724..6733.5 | -0.02 mag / 9.51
